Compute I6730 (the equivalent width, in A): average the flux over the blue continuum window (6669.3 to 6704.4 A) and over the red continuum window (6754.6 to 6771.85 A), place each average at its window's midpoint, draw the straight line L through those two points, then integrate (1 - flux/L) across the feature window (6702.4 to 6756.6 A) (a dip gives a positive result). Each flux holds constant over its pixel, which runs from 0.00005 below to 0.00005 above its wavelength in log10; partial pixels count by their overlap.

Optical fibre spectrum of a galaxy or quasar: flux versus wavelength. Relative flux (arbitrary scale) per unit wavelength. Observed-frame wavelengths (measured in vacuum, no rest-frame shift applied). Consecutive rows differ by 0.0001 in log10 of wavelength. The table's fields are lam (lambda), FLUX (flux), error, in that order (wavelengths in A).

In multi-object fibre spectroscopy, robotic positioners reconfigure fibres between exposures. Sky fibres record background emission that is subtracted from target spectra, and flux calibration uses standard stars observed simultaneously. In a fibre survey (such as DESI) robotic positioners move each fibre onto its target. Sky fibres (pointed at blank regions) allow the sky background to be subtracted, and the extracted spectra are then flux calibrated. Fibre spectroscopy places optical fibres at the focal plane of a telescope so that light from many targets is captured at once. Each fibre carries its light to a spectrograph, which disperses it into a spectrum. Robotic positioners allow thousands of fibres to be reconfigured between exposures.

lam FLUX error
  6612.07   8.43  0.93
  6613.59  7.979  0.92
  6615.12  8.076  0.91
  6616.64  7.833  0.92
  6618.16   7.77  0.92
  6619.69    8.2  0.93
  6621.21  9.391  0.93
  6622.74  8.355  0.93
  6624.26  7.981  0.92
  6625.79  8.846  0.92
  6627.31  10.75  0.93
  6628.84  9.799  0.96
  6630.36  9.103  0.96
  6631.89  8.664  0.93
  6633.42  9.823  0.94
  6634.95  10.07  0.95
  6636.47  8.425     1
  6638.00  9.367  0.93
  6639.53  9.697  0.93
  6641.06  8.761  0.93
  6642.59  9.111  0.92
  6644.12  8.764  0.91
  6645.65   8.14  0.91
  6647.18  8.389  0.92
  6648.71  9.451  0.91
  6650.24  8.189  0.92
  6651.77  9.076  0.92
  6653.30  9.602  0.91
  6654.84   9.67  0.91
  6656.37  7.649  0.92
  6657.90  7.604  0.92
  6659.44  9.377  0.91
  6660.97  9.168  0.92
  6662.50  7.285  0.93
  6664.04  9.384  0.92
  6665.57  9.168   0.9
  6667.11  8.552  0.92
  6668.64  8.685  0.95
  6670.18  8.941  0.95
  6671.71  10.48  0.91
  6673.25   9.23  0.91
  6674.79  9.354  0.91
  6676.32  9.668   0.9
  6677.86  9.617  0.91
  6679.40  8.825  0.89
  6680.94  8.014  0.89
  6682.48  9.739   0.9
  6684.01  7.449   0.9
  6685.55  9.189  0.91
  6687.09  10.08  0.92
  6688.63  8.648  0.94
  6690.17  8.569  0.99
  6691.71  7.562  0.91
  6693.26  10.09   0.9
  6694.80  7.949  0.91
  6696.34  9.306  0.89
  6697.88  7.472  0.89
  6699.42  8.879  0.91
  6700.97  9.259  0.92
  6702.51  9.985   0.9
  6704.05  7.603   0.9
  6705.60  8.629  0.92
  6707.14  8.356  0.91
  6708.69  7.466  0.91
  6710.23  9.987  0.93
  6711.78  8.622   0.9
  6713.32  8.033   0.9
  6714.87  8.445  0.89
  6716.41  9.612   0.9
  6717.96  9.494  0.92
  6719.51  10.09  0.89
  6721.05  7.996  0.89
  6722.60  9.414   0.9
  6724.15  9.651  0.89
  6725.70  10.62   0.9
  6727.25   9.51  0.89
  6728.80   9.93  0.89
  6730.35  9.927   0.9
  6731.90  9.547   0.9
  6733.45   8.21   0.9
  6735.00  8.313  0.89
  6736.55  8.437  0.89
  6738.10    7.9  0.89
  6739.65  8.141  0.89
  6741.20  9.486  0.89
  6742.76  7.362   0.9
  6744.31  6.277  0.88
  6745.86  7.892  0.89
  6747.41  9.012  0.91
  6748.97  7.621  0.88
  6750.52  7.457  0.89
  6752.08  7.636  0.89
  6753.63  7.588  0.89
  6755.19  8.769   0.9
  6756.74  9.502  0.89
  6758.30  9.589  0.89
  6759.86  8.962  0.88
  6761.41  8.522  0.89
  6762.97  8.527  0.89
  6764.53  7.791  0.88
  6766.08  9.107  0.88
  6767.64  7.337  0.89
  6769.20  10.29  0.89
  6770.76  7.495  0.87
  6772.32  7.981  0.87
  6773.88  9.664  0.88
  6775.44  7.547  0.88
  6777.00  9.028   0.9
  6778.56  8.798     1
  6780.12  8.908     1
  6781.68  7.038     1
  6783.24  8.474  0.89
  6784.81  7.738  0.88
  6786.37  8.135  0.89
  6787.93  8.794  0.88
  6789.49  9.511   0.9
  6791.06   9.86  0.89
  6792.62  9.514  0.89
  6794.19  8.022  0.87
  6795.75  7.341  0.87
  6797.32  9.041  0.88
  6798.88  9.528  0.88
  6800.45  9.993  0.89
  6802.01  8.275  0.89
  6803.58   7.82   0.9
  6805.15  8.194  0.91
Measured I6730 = 1.1 A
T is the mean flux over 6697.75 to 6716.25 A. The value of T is 8.64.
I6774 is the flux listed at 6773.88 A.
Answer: 9.664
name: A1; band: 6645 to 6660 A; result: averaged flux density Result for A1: 8.71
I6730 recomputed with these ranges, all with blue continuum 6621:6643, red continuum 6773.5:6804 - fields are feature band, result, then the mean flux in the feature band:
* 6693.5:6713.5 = 0.7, 8.64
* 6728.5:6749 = 0.9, 8.43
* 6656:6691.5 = 0.6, 8.89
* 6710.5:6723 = -0.1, 8.99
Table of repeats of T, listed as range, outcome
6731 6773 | 8.33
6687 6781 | 8.67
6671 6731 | 9.04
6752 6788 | 8.48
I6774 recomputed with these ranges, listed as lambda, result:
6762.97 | 8.527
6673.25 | 9.23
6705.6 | 8.629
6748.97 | 7.621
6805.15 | 8.194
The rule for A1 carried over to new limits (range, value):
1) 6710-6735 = 9.27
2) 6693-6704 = 8.86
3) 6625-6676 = 9.05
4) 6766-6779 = 8.55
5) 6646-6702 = 8.88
